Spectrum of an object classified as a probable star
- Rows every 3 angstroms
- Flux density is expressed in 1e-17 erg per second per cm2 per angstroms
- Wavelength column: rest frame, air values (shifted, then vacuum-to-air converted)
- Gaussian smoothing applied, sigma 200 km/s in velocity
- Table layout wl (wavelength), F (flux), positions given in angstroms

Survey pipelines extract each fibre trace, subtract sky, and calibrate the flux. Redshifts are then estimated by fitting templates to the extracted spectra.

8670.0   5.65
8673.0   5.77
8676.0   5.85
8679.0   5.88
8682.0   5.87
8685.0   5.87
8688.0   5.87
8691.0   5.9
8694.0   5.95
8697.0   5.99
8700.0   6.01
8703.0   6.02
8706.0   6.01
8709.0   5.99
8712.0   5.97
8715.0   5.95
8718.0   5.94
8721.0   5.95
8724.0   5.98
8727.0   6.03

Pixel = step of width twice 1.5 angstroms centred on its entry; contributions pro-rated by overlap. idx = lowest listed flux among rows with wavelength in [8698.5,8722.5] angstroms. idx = 5.94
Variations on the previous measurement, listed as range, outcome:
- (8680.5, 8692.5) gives 5.87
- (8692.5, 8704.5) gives 5.95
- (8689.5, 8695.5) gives 5.9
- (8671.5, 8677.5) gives 5.77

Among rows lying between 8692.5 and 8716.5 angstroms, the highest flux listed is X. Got 6.02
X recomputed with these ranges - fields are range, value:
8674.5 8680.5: 5.88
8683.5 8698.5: 5.99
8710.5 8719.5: 5.97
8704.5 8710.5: 6.01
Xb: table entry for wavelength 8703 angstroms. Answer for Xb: 6.02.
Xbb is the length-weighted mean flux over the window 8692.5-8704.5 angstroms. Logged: 5.99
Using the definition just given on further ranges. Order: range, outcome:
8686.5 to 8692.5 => 5.89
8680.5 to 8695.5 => 5.89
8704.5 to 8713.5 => 5.99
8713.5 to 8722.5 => 5.95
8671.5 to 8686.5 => 5.85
